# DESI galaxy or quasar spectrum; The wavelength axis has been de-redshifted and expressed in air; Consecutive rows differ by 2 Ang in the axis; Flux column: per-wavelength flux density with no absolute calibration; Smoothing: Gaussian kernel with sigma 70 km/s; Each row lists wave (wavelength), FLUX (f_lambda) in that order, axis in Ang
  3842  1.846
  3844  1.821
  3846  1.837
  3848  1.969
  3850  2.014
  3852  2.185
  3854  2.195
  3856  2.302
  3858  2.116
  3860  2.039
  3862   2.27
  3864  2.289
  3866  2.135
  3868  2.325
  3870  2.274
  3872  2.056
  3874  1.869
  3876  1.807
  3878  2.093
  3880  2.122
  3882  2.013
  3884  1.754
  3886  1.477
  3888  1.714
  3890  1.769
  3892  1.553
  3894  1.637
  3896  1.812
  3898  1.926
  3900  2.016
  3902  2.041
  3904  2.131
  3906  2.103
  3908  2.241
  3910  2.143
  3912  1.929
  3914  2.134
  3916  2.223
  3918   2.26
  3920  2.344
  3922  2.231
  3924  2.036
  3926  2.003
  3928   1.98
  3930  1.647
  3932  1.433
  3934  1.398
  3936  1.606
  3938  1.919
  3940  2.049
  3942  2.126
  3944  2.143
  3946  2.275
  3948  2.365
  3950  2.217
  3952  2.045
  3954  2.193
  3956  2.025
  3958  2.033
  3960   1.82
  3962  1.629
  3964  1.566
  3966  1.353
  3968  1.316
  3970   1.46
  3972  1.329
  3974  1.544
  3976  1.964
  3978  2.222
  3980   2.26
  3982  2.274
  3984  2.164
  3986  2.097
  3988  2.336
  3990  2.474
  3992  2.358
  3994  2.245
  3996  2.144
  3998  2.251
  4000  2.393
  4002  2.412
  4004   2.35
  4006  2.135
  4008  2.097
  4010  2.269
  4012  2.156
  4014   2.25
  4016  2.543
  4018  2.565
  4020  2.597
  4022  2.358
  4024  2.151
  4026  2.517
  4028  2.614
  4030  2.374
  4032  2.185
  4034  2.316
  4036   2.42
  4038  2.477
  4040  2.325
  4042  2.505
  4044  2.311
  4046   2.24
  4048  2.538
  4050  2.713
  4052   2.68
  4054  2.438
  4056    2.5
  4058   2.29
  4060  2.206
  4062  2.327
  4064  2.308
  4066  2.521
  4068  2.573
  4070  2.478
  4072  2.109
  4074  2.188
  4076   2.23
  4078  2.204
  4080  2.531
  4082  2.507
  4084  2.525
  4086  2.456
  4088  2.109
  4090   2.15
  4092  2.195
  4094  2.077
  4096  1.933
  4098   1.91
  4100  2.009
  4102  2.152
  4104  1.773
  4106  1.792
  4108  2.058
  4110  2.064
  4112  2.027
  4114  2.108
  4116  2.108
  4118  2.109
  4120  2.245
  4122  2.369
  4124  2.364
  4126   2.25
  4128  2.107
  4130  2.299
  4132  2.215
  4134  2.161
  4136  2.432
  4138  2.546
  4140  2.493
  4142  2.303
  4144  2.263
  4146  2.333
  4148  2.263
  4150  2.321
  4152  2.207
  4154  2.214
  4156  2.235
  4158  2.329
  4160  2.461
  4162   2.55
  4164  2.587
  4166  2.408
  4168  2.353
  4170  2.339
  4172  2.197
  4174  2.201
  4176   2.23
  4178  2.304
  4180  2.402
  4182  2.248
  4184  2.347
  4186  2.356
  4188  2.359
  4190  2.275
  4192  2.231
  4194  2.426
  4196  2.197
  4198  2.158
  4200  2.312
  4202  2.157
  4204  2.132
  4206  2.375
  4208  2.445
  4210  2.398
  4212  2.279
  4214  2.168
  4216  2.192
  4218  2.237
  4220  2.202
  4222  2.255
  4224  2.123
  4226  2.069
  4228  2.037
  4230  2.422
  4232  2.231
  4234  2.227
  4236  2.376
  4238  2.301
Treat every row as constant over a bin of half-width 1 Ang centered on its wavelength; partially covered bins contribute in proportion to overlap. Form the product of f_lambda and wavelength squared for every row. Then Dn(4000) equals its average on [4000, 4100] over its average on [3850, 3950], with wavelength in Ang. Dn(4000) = 1.3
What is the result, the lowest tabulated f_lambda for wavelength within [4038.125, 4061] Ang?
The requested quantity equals 2.206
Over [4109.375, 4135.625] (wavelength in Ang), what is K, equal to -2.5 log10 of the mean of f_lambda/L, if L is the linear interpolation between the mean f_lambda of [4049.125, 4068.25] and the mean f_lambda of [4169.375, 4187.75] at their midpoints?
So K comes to 0.082 mag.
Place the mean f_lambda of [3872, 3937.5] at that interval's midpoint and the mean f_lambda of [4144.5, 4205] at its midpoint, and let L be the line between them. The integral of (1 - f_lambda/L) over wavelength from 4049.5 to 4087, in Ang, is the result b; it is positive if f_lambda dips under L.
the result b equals -4.4 Ang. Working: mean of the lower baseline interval 1.92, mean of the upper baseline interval 2.3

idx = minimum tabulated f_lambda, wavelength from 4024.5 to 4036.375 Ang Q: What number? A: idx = 2.185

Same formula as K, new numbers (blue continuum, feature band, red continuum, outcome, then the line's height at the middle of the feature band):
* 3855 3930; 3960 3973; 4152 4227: 0.382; 2.09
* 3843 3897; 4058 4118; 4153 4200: 0.013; 2.22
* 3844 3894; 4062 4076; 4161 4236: -0.087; 2.17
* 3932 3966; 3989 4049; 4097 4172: -0.152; 2.05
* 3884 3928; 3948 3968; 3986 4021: 0.155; 2.16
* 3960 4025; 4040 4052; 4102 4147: -0.155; 2.14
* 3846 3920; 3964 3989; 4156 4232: 0.143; 2.11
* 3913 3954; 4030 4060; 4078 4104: -0.128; 2.15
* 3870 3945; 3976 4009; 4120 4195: -0.091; 2.07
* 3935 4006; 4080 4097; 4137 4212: -0.031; 2.2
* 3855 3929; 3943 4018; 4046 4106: 0.039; 2.15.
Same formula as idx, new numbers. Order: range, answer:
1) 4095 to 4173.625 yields 1.773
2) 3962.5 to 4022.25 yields 1.316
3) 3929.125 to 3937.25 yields 1.398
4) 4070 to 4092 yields 2.109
